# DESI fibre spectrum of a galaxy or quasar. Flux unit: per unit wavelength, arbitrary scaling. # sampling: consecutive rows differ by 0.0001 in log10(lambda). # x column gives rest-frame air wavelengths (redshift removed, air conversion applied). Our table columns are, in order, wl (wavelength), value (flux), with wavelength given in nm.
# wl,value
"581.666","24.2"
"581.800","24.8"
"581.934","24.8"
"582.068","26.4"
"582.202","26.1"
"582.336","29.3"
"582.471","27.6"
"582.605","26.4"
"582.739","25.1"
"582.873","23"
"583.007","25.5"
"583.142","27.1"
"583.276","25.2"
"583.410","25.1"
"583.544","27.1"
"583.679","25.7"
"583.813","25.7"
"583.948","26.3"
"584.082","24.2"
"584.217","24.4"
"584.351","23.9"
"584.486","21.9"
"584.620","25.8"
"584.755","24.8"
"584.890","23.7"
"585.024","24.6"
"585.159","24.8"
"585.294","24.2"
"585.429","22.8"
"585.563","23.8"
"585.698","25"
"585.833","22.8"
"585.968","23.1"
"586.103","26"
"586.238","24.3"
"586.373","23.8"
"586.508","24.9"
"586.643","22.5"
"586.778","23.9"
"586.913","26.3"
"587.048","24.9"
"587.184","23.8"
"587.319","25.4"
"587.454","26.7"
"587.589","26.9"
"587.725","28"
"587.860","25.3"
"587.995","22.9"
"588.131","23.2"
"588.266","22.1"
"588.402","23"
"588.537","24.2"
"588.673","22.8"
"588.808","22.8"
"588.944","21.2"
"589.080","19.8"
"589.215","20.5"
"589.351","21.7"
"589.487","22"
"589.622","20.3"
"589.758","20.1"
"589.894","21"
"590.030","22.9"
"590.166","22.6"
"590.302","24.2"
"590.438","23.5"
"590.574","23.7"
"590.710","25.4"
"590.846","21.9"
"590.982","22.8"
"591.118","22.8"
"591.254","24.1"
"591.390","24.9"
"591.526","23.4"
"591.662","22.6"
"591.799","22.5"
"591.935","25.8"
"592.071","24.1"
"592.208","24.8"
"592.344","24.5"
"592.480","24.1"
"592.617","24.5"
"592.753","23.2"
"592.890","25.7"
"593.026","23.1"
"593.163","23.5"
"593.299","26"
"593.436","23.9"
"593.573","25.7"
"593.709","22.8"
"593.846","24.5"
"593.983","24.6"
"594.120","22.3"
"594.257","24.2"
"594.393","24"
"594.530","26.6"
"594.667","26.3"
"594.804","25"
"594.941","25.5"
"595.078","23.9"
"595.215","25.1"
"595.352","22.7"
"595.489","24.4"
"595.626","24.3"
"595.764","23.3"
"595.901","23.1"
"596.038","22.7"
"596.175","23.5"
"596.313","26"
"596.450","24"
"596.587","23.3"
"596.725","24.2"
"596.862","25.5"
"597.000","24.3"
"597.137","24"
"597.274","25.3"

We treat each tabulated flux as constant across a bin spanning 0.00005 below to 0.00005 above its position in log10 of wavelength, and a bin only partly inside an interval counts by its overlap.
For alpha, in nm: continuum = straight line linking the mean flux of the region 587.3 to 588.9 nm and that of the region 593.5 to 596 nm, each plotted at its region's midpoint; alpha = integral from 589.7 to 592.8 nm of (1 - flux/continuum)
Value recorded 0.11 nm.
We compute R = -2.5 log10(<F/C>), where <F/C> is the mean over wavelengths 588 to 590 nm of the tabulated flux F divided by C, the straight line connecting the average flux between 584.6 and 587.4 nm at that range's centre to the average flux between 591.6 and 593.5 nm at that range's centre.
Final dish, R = 0.12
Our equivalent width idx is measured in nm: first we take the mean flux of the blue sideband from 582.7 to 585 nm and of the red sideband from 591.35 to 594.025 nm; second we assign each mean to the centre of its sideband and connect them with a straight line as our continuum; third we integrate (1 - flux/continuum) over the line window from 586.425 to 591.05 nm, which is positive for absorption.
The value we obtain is 0.23 nm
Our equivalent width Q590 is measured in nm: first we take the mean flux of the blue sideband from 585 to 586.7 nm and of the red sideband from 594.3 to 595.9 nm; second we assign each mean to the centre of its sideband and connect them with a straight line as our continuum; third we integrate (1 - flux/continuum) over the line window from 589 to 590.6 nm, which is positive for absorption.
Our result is 0.16 nm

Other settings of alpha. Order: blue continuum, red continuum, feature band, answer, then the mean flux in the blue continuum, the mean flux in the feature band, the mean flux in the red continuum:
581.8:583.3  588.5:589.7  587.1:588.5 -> -0.138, 26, 24.7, 21.6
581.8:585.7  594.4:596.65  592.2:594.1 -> 0.018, 25.2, 24.3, 24.3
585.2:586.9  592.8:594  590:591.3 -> 0.046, 24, 23.4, 24.4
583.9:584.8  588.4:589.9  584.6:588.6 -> -0.235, 24.4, 24.4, 21.6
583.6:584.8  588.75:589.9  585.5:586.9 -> -0.048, 24.8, 24.1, 21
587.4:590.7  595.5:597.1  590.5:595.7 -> -0.136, 23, 24.2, 24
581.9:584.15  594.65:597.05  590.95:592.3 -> 0.053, 25.9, 23.8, 24.2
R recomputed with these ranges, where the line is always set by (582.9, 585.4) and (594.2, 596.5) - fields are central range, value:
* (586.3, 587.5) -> 0.006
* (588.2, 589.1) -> 0.108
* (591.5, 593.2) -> 0.024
